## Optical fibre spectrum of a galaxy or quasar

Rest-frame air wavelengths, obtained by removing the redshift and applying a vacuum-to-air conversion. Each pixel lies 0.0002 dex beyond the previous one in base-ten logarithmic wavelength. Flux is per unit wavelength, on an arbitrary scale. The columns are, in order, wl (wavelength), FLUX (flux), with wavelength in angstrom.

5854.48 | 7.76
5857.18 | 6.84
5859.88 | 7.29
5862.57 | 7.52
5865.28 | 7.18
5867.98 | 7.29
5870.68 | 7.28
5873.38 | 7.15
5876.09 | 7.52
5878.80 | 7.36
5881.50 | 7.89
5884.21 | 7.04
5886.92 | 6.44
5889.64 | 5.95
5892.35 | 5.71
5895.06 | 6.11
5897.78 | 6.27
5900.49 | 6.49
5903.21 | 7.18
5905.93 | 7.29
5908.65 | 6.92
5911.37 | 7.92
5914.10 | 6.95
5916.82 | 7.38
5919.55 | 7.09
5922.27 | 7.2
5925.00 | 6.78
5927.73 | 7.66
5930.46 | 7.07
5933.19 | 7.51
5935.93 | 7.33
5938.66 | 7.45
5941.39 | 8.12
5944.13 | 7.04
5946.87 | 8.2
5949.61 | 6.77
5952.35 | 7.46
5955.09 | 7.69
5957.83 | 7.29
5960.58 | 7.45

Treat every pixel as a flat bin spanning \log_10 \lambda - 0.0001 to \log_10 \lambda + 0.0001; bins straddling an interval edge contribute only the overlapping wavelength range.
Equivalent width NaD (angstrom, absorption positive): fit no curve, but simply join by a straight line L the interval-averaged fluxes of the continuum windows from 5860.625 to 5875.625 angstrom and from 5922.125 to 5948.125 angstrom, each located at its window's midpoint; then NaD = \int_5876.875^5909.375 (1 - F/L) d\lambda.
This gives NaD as 2.8 angstrom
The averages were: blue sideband 7.3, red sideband 7.44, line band 6.73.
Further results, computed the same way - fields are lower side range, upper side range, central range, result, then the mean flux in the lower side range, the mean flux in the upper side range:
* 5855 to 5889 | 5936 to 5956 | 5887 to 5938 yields 3.1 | 7.22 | 7.52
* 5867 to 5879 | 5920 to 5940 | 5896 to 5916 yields 0.8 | 7.32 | 7.28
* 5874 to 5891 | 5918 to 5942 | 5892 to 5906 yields 1.3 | 7.03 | 7.33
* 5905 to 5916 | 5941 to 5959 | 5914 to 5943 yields 0.1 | 7.27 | 7.48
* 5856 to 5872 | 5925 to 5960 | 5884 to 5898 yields 2.1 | 7.24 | 7.44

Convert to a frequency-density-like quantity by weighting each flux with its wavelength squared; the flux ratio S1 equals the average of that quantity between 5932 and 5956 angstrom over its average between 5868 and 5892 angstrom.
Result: 1.1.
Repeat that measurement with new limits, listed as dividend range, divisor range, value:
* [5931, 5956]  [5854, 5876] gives 1.06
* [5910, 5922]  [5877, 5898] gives 1.12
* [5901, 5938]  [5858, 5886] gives 1.00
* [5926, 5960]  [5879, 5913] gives 1.12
